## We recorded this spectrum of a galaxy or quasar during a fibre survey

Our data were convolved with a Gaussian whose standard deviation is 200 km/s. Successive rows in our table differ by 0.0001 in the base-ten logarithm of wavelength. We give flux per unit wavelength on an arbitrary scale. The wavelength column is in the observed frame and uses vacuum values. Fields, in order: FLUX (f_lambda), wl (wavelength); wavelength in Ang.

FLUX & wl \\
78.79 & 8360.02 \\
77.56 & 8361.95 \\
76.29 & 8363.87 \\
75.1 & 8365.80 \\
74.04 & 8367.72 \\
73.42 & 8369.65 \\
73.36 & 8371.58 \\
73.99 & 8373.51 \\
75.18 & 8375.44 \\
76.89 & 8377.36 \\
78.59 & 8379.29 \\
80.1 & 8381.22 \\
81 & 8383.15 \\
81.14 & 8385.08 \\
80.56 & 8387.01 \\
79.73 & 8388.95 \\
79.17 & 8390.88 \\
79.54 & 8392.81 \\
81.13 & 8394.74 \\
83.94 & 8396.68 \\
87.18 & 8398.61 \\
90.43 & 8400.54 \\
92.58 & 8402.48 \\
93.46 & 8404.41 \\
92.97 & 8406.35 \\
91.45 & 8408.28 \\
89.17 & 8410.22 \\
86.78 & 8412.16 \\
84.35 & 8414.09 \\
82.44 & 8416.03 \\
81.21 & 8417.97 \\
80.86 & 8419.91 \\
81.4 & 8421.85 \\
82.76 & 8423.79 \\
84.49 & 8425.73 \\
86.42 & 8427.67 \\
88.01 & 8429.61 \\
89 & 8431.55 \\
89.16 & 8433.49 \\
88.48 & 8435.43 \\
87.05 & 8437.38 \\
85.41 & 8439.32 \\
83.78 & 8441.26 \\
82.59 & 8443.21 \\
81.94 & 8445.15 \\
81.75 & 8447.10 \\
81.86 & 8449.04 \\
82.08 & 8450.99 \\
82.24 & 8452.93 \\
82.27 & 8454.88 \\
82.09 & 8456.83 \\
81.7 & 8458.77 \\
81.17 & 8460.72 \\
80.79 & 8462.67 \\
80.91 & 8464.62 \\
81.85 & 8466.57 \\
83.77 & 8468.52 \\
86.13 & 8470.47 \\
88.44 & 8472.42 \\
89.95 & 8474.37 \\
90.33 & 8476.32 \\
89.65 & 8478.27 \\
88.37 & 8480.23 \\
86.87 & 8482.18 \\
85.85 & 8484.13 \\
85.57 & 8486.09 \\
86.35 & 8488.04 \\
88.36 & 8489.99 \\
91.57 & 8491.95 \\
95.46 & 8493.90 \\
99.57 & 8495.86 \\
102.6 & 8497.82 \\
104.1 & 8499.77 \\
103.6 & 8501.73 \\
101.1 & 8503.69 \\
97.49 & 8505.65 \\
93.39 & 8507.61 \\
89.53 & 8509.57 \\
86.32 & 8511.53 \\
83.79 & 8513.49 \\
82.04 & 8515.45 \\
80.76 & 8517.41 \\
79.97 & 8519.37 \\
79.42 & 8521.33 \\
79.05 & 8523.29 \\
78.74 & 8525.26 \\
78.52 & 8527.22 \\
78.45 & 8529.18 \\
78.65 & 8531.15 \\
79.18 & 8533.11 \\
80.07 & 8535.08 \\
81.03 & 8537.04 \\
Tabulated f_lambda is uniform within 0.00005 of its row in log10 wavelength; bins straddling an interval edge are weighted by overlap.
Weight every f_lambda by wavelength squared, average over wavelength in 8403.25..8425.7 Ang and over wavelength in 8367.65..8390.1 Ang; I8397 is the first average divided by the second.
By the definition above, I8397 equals 1.1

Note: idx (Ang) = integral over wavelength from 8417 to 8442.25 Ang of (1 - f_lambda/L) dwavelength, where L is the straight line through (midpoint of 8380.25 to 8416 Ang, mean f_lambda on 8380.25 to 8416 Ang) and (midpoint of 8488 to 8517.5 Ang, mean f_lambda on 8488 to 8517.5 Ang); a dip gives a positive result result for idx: 0.7 Ang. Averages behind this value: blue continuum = 85.2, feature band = 85.2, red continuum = 93.4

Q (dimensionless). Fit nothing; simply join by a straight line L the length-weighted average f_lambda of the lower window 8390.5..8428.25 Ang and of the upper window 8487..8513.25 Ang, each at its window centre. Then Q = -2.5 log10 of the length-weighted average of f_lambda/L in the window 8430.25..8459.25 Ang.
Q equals 0.06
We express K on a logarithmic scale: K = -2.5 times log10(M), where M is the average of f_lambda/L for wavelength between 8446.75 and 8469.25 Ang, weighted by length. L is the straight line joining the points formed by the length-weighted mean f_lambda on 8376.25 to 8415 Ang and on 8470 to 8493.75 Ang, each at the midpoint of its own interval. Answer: 0.07 mag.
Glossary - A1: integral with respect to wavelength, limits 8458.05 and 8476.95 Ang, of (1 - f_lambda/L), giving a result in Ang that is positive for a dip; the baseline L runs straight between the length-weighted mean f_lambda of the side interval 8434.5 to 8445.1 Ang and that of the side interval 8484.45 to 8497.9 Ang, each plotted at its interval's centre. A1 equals 0.91 Ang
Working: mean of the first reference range 85.1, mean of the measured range 84.4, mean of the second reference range 91.8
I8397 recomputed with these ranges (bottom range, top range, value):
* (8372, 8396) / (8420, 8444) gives 1.10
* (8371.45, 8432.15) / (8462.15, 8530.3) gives 1.08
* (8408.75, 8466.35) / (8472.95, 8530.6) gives 1.07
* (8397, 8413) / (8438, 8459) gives 0.93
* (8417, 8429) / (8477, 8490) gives 1.07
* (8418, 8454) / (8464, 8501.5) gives 1.08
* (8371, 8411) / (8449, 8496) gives 1.06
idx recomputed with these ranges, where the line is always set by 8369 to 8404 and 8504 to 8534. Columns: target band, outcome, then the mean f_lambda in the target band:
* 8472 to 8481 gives -0.75 Ang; 89.4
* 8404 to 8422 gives -1.14 Ang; 86.4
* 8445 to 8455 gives 0.00 Ang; 82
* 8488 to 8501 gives -2.09 Ang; 96.3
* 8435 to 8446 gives -0.39 Ang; 84.7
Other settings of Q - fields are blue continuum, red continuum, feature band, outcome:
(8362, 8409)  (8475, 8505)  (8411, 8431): 0.016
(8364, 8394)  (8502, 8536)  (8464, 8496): -0.071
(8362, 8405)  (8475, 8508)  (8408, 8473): 0.038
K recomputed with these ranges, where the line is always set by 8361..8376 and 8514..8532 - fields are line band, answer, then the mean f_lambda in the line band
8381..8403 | -0.10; 82.9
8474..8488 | -0.12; 87.9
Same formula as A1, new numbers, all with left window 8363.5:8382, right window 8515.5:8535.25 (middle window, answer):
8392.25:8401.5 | -1.0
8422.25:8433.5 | -1.3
